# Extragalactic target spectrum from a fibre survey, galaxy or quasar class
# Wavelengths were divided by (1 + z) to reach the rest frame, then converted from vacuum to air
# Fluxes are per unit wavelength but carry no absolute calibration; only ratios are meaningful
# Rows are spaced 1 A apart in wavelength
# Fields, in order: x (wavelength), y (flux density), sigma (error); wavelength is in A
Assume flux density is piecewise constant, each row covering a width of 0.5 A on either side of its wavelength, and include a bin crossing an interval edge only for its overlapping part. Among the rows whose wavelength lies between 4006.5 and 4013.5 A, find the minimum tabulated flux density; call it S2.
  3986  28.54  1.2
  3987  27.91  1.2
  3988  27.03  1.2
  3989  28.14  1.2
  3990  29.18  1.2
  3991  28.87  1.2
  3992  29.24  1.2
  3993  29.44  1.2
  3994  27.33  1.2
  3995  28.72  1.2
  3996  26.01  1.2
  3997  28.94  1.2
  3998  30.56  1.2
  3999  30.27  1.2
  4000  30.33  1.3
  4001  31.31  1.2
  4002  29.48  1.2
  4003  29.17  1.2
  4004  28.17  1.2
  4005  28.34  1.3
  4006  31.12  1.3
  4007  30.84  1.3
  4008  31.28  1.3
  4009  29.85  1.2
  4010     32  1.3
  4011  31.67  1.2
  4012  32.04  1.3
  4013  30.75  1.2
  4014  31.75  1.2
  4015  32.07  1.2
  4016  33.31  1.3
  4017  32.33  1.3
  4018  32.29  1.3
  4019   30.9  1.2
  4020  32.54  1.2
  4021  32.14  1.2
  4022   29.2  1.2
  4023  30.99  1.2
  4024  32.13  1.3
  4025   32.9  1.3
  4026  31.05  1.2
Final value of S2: 29.85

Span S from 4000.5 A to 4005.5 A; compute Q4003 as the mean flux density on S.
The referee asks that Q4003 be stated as 29.3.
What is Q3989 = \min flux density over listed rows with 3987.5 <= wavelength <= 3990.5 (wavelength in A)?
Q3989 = 27.03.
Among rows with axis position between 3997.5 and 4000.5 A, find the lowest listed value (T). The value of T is 30.27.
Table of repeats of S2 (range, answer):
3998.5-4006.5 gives 28.17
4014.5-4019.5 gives 30.9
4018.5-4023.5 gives 29.2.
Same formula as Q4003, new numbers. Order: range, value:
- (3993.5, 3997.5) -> 27.8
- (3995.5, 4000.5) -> 29.2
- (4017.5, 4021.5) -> 32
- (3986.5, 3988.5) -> 27.5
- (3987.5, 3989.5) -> 27.6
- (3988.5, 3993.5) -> 29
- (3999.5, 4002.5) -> 30.4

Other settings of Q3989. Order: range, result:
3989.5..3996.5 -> 26.01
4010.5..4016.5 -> 30.75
